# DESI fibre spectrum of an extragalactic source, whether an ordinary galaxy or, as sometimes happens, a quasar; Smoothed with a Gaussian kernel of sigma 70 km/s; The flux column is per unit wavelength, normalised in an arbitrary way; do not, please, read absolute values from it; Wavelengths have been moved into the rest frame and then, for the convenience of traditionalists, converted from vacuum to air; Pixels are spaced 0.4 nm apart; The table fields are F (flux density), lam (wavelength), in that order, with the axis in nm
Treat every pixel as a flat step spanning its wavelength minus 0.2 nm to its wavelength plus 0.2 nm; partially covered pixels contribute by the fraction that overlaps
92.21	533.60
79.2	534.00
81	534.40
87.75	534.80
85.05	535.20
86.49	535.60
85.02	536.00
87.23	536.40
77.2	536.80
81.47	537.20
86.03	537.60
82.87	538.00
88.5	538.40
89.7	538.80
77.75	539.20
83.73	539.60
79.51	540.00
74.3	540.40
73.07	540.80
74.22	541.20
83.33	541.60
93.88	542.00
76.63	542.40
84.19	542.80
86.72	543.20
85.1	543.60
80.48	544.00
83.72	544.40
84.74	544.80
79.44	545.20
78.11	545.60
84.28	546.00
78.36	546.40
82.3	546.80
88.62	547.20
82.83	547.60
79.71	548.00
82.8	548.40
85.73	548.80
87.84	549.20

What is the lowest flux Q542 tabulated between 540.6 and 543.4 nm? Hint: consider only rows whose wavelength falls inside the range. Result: 73.07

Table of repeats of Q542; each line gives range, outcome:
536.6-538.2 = 77.2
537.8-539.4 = 77.75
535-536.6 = 85.02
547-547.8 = 82.83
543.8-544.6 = 80.48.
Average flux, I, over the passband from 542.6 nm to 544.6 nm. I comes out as 84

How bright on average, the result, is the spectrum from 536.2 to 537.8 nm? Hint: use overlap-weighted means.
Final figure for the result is 83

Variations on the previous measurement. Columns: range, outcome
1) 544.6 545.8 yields 80.8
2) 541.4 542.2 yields 88.6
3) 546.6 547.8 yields 84.6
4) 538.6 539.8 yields 83.7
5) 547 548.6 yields 83.5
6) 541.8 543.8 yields 85.3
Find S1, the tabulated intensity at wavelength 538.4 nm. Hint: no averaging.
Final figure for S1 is 88.5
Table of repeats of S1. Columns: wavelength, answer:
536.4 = 87.23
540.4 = 74.3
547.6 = 82.83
